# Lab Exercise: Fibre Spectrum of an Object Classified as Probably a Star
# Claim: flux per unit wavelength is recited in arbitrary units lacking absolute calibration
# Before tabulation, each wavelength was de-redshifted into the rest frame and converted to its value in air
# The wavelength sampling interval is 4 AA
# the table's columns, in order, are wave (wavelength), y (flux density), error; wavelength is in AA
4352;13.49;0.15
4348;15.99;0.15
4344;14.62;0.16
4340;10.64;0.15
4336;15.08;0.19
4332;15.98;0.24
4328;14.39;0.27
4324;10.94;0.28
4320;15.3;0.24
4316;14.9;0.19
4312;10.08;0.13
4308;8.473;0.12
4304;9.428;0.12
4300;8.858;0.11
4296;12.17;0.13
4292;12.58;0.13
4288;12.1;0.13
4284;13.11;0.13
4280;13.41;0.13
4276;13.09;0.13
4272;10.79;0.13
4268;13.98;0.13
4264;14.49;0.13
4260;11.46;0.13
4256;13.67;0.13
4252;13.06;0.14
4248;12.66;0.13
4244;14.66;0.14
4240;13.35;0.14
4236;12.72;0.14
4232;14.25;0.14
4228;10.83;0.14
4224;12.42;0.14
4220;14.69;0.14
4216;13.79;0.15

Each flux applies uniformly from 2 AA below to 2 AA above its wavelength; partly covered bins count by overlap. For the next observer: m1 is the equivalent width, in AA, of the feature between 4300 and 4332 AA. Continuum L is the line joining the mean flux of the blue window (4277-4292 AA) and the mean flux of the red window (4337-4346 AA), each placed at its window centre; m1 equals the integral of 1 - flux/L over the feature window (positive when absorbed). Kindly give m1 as 2.2 AA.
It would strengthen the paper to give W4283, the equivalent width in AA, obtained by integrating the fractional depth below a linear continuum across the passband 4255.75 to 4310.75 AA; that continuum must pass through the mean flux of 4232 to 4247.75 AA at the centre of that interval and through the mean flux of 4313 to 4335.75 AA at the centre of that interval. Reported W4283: 7.8 AA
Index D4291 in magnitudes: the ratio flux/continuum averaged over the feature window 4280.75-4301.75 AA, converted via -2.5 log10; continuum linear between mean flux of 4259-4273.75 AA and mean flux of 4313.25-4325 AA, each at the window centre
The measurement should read 0.11 mag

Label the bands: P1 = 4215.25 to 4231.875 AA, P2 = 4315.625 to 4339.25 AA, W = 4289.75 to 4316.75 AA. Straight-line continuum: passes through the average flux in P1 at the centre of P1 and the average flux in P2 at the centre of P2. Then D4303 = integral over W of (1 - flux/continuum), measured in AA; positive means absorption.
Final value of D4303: 6.1 AA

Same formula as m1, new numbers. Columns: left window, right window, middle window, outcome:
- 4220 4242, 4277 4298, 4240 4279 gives -1.0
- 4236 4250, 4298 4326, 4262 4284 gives -1.3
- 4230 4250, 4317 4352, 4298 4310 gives 4.3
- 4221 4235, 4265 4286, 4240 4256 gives -0.9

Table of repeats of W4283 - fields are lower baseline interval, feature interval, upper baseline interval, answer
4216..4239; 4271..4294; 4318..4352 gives 1.7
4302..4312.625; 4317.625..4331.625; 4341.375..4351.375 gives -2.6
